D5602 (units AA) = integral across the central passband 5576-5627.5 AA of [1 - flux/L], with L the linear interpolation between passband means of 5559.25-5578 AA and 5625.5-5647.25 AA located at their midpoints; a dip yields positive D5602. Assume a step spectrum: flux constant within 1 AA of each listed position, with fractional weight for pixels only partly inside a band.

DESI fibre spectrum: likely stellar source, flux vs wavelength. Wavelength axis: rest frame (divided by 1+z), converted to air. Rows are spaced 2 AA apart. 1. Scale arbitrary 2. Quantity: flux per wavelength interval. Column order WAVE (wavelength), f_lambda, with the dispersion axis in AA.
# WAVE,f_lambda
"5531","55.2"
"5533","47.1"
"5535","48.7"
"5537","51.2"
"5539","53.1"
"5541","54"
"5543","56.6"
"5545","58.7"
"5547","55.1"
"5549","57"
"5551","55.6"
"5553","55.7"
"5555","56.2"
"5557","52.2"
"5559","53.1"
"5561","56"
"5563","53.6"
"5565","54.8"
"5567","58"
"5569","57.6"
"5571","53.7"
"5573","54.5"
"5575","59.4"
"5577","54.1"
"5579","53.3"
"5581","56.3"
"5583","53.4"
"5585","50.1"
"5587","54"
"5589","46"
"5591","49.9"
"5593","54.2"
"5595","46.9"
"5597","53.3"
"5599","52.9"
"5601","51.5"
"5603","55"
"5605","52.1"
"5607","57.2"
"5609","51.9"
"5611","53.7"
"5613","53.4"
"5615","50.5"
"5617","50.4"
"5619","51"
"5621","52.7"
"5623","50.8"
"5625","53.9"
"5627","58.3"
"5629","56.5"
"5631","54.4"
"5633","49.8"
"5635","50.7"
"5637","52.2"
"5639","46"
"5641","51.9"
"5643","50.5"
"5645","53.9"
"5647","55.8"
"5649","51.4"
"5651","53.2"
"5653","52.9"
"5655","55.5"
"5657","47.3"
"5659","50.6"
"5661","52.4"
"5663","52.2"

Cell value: 1.6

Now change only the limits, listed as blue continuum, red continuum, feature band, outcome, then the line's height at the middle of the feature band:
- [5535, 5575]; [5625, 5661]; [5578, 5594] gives 0.6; 54.1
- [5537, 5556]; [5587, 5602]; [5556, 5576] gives -0.6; 53.7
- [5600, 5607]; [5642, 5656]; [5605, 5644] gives 0.7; 53.4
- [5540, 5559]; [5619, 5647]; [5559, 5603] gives 0.7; 54.4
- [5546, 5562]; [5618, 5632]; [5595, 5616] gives 0.5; 54.3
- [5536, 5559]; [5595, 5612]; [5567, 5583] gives -0.5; 54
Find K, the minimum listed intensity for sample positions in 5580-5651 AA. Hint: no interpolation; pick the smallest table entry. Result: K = 46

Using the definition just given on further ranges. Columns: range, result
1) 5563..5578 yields 53.6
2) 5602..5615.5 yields 50.5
